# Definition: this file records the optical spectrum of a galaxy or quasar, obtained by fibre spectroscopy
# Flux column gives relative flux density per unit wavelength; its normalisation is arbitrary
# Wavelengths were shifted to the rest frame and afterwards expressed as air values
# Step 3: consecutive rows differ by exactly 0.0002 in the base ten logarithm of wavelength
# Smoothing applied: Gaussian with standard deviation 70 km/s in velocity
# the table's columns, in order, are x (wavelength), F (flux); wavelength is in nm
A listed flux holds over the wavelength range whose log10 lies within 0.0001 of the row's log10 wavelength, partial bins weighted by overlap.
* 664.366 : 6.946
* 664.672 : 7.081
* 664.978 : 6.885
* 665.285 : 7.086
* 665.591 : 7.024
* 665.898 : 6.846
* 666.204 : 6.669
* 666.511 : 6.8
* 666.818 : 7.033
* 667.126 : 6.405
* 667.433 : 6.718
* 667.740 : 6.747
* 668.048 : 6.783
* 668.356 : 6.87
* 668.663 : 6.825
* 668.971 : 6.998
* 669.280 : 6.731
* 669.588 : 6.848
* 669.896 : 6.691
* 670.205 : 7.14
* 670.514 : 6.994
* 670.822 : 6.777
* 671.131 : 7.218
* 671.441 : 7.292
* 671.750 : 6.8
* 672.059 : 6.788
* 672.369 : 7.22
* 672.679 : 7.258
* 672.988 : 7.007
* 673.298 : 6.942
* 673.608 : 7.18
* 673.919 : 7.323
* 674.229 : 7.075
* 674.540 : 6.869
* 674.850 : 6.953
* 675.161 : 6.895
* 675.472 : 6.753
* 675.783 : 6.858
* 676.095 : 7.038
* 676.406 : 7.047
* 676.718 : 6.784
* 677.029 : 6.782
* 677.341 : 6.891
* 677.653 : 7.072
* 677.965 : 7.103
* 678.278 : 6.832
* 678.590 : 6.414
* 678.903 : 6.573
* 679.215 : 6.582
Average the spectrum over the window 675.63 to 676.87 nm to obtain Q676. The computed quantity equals 6.93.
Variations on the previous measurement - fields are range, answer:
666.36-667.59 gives 6.74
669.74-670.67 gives 6.95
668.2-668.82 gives 6.85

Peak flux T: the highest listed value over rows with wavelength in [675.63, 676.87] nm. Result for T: 7.047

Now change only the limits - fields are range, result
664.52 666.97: 7.086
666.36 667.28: 7.033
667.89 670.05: 6.998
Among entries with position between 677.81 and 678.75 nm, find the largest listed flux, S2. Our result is 7.103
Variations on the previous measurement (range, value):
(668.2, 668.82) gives 6.87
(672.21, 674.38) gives 7.323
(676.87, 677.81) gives 7.072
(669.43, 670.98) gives 7.14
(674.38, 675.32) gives 6.953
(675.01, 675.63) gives 6.895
